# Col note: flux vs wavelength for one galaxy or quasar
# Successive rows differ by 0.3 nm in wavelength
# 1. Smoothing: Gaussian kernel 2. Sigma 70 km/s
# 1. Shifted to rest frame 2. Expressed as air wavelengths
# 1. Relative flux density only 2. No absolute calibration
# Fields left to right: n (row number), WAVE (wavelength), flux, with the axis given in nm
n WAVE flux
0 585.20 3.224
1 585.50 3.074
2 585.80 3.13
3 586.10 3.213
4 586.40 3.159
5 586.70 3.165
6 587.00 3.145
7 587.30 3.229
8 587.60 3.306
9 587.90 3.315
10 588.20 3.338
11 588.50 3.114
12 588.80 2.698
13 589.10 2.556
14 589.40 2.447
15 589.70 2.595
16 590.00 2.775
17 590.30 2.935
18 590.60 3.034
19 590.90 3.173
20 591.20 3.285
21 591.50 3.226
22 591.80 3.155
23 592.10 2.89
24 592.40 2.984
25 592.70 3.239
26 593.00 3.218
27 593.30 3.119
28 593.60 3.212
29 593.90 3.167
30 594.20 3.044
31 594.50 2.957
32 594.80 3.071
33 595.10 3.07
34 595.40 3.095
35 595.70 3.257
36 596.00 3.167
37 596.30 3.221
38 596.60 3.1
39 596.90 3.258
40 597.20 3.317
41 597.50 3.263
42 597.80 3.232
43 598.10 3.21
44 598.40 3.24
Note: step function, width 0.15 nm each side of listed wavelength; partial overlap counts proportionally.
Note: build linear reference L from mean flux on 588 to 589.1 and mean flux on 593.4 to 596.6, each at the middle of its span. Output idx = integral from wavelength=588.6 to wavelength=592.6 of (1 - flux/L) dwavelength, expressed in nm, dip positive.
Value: 0.17 nm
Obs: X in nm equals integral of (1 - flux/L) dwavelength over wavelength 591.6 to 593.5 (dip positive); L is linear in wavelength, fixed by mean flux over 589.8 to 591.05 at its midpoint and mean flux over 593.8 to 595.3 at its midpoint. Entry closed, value -0.059 nm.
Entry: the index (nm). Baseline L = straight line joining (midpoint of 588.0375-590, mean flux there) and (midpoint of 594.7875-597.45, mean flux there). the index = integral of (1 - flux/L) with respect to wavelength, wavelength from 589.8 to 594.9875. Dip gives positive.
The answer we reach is -0.18 nm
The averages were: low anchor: 2.79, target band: 3.08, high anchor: 3.18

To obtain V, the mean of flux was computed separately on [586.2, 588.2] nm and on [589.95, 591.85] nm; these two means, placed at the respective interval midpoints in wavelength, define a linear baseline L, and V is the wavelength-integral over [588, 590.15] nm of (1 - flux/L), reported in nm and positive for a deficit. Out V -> 0.25 nm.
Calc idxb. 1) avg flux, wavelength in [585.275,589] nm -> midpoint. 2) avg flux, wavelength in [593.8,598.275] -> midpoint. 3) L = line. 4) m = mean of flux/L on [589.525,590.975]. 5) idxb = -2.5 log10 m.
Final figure 0.10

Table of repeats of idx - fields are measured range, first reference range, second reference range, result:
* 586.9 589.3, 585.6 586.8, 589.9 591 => 0.01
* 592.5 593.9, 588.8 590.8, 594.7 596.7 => -0.10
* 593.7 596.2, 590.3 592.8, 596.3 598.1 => 0.06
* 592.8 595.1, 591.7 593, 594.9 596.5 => 0.00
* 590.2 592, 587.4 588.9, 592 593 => -0.02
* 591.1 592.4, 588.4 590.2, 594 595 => -0.12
